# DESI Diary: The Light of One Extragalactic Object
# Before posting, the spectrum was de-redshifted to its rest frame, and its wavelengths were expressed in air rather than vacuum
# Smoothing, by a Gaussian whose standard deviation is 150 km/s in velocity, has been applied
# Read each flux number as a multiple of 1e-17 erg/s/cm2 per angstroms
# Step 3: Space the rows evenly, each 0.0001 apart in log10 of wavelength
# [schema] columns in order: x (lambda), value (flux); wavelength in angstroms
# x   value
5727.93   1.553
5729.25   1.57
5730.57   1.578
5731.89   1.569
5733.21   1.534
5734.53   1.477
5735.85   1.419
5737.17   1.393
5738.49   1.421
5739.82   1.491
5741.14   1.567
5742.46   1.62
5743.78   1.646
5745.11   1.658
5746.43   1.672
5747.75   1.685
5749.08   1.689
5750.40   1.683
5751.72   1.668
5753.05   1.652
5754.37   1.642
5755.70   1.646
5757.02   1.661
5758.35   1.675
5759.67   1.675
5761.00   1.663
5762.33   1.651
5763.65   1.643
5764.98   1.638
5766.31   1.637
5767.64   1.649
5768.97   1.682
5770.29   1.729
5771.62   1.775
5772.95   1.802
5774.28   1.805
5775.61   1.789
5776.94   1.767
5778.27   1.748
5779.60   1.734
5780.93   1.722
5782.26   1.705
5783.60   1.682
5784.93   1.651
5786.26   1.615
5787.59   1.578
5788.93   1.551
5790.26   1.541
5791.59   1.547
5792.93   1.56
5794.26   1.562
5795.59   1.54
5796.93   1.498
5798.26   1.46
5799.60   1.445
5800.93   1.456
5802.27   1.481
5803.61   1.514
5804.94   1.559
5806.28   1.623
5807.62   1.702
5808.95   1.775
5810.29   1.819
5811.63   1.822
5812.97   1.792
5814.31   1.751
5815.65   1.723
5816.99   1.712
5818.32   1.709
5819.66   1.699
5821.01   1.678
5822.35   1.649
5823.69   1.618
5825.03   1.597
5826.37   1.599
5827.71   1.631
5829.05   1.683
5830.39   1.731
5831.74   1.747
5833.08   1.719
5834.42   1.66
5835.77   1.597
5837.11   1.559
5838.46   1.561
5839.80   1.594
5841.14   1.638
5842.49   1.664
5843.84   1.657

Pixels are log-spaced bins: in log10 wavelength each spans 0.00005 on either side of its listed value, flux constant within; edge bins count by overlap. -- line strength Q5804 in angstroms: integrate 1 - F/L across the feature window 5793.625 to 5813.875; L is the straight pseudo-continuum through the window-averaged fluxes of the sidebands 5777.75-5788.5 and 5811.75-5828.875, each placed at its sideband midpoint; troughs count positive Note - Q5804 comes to 0.9 angstroms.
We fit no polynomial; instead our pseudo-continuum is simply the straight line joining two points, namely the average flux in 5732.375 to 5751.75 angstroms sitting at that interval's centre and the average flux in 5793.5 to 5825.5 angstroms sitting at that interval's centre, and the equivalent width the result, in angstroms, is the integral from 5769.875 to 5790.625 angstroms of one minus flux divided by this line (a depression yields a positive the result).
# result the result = -1.23 angstroms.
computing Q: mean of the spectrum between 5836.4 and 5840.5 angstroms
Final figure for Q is 1.57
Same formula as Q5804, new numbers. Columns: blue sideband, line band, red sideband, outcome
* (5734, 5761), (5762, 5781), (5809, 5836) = -1.0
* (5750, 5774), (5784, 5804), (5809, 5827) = 1.9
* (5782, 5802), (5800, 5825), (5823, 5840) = -1.1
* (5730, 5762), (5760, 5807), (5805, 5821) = 1.2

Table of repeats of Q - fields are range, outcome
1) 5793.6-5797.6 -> 1.53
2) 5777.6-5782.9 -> 1.73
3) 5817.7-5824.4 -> 1.67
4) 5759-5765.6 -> 1.65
